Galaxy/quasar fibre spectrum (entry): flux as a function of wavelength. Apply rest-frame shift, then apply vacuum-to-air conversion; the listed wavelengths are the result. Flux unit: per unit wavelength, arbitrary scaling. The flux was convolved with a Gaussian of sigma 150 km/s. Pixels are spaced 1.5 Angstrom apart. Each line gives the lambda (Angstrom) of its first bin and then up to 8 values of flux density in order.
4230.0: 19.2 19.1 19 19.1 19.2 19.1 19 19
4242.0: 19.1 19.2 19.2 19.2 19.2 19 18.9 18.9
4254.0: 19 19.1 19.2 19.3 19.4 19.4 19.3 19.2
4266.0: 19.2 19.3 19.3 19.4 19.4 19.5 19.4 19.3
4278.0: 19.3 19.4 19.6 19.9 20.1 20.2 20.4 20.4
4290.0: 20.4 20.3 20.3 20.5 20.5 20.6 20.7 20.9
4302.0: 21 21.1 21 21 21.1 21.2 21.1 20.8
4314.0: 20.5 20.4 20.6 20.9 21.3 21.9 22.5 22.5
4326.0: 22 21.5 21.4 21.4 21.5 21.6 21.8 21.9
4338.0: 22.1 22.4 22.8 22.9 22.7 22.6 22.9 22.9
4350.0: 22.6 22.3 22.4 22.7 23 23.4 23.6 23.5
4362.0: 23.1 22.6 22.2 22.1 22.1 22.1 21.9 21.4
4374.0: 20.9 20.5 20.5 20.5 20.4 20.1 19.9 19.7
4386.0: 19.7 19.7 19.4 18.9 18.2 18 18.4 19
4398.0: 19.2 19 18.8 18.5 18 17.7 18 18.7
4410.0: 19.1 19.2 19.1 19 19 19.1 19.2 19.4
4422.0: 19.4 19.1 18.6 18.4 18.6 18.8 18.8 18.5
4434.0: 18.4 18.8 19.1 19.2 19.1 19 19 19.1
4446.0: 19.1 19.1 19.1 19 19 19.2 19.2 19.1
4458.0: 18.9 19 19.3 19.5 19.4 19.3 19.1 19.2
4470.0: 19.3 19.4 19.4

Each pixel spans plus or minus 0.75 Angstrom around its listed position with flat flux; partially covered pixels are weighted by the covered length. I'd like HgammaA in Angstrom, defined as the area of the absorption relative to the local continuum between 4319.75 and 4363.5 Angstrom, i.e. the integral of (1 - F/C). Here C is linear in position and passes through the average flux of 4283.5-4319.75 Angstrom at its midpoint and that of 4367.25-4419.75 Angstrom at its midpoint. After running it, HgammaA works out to -4.9 Angstrom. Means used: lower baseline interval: 20.7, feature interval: 22.4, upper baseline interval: 19.5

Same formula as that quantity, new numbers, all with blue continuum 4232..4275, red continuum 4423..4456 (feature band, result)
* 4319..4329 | -1.5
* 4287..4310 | -1.9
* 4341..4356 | -2.9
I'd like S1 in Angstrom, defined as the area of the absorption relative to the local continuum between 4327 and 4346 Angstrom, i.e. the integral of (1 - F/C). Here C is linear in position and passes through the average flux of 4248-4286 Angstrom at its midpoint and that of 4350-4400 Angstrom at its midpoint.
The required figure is -1.5 Angstrom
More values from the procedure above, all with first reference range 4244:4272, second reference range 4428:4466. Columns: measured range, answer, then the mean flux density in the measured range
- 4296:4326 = -3.1 Angstrom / 21.1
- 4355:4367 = -2.4 Angstrom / 22.9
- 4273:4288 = -0.4 Angstrom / 19.7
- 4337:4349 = -2.2 Angstrom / 22.6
